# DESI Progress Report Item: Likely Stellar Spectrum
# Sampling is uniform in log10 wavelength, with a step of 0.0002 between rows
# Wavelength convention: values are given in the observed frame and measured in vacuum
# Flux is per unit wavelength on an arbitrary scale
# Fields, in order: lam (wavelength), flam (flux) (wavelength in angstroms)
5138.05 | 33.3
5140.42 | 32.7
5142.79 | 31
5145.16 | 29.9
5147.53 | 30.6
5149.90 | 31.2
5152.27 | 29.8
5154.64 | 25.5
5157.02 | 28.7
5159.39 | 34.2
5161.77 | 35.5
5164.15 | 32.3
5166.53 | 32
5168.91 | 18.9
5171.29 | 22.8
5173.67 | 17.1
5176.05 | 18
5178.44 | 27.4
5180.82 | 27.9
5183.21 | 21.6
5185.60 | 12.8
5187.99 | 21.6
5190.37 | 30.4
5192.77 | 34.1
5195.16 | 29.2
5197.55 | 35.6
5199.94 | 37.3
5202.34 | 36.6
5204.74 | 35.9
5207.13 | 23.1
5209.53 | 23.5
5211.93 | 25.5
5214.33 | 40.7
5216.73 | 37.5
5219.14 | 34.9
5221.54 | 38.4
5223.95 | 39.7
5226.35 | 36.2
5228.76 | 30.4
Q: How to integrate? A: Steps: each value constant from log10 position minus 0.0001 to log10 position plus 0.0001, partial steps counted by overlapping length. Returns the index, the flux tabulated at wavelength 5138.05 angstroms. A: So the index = 33.3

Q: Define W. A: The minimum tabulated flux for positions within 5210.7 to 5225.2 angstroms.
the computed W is 25.5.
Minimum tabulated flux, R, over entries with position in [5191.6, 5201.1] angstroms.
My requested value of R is 29.2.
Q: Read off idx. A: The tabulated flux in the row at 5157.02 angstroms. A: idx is 28.7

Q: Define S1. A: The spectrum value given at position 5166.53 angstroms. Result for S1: 32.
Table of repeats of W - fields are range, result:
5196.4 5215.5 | 23.1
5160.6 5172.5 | 18.9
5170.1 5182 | 17.1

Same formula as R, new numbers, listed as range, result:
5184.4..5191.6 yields 12.8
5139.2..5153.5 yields 29.8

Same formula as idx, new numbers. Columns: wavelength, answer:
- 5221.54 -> 38.4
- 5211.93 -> 25.5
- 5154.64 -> 25.5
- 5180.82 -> 27.9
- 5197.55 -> 35.6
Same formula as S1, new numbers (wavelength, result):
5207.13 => 23.1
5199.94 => 37.3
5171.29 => 22.8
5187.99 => 21.6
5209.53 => 23.5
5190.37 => 30.4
